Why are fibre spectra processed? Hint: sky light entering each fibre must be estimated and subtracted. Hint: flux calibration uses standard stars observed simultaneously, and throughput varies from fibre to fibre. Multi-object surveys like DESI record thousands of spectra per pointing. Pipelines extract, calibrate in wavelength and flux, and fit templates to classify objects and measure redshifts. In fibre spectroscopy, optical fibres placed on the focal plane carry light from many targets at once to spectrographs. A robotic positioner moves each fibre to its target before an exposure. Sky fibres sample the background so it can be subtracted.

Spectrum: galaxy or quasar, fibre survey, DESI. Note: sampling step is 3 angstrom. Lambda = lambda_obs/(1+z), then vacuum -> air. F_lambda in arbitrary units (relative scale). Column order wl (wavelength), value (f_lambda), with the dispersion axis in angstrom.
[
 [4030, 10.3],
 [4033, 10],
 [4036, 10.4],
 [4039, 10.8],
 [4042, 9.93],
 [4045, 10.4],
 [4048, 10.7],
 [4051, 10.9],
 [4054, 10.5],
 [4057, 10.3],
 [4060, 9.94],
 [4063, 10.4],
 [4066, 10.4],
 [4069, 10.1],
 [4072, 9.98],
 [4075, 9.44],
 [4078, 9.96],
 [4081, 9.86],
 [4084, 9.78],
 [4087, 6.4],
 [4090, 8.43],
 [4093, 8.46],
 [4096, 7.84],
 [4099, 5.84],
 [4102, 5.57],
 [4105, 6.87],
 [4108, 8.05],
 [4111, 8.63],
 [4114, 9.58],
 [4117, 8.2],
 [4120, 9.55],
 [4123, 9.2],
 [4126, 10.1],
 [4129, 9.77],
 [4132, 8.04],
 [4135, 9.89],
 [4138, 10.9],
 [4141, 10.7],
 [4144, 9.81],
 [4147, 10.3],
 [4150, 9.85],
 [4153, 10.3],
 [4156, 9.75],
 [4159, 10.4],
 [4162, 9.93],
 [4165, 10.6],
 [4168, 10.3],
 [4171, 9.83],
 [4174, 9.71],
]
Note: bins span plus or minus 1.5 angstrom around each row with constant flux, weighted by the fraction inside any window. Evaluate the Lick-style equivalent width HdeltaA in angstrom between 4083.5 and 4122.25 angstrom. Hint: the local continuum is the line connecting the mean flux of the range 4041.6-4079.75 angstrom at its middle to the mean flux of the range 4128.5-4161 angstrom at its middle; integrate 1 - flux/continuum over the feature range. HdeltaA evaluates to 8.4 angstrom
